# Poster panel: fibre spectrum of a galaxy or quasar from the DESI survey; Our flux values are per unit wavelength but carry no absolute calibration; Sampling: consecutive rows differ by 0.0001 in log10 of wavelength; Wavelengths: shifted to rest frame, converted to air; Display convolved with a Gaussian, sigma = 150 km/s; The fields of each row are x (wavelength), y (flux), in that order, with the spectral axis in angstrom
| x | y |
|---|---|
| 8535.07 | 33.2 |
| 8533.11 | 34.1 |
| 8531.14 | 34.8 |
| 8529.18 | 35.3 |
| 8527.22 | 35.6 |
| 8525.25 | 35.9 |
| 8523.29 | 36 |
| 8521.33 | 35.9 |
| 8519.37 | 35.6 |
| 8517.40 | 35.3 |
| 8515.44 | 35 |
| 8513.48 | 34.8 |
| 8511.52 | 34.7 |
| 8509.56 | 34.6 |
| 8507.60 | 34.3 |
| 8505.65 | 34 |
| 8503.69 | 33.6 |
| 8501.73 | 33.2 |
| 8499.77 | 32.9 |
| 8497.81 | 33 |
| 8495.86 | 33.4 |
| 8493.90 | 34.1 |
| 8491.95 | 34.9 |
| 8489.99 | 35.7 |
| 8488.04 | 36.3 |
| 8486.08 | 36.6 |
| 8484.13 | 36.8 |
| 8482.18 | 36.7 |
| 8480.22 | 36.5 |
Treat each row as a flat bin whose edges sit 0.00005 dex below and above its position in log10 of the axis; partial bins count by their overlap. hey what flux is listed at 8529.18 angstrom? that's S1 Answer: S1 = 35.3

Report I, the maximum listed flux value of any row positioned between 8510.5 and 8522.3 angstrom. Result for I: 35.9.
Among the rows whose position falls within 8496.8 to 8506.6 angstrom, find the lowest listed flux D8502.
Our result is 32.9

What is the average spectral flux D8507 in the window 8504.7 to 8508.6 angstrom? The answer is 34.2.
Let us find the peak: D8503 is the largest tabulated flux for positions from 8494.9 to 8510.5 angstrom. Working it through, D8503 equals 34.6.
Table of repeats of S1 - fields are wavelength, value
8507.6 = 34.3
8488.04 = 36.3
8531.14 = 34.8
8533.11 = 34.1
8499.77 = 32.9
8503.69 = 33.6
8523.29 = 36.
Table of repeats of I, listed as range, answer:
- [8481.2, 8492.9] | 36.8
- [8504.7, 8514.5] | 34.8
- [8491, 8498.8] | 34.9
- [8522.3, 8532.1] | 36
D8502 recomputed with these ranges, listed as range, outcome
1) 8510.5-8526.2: 34.7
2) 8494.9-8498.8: 33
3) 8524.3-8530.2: 35.3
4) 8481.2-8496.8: 33.4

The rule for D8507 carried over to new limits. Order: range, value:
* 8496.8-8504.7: 33.2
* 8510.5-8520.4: 35.1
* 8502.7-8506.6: 33.8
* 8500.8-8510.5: 34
